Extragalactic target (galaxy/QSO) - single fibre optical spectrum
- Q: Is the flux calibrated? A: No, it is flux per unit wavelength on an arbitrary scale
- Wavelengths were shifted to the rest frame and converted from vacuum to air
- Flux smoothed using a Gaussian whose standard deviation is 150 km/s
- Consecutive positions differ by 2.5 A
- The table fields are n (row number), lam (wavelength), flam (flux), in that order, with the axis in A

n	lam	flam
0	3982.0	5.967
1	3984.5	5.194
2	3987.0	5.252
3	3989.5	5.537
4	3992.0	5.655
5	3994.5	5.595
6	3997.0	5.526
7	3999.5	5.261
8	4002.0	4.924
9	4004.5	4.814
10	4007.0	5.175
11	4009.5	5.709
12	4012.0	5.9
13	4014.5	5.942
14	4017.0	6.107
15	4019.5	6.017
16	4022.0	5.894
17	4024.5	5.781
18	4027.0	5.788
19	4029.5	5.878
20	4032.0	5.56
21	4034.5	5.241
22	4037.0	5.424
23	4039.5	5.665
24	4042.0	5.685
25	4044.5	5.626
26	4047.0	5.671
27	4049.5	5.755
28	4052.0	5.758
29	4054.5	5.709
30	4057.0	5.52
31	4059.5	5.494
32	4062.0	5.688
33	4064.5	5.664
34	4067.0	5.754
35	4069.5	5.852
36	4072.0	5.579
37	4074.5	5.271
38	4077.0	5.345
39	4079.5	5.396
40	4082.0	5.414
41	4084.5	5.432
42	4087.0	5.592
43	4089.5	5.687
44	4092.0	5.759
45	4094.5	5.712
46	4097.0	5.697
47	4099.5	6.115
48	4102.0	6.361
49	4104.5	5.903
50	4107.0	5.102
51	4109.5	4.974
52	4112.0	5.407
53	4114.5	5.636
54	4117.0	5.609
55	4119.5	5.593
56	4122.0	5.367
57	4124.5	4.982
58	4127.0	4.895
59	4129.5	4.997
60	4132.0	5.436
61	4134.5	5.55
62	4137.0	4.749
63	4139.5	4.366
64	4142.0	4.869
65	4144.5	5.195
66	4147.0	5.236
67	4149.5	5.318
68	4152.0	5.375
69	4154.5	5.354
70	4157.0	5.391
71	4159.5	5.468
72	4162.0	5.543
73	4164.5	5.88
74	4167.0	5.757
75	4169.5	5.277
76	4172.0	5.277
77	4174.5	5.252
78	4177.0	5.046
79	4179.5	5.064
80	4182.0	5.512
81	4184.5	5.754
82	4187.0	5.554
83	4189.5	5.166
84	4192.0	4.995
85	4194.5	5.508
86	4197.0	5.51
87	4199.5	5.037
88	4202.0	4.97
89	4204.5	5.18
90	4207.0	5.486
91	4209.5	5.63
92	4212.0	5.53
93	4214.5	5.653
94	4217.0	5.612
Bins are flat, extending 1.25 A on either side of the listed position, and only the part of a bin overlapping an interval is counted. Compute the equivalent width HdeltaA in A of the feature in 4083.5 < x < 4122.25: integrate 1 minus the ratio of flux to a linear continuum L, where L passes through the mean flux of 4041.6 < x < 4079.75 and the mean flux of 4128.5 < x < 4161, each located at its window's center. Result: -1.7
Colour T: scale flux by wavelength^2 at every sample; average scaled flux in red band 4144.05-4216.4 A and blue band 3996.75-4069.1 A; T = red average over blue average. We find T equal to 1.03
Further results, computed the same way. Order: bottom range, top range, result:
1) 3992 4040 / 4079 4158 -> 1.01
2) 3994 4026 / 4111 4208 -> 1.02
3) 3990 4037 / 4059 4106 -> 1.05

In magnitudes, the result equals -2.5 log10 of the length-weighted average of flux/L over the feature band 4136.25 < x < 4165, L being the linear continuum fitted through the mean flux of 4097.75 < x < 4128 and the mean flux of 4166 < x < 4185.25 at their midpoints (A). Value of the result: 0.04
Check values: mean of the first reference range 5.5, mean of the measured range 5.22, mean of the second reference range 5.35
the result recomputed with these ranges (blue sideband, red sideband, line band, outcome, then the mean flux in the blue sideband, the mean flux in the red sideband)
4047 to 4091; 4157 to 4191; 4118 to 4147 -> 0.08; 5.59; 5.42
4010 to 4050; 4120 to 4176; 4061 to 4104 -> -0.03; 5.75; 5.26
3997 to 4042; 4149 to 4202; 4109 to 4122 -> 0.00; 5.59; 5.37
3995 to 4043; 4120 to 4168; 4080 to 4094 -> -0.03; 5.59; 5.25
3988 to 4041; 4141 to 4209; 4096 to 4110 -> -0.05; 5.59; 5.34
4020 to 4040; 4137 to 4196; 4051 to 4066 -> -0.01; 5.67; 5.3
